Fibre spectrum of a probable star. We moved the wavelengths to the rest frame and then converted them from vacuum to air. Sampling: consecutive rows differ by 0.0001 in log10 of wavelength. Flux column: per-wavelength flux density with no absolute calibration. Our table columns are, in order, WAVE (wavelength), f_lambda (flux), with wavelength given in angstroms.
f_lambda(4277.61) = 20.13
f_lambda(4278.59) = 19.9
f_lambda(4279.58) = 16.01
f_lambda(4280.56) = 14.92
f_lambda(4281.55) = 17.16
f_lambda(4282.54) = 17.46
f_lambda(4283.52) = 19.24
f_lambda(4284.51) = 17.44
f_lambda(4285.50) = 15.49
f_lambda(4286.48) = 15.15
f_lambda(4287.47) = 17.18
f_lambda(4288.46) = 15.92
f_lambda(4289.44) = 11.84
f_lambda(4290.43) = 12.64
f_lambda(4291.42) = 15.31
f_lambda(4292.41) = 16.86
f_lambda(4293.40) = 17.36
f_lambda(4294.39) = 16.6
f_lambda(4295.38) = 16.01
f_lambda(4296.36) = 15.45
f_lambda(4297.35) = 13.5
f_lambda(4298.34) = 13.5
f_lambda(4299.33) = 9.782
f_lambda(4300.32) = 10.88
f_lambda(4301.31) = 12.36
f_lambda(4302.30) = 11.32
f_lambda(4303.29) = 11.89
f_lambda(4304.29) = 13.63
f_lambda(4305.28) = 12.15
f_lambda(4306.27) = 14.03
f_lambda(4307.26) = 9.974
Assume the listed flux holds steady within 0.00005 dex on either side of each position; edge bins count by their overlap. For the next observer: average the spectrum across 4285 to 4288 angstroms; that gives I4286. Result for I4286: 15.9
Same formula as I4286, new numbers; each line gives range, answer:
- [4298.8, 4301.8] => 11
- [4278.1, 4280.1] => 17.9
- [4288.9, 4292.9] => 14.2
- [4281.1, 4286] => 17.4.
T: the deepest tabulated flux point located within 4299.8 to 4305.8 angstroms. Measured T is 10.88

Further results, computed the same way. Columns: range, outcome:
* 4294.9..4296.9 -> 15.45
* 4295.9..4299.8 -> 9.782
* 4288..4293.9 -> 11.84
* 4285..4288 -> 15.15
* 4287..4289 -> 15.92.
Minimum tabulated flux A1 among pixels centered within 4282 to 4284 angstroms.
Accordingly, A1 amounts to 17.46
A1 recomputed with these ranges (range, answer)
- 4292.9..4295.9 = 16.01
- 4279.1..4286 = 14.92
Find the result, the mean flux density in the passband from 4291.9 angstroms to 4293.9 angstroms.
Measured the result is 17.1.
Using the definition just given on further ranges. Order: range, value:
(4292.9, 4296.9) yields 16.3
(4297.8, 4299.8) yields 11.7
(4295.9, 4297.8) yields 14.5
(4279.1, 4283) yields 16.4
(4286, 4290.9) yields 14.6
